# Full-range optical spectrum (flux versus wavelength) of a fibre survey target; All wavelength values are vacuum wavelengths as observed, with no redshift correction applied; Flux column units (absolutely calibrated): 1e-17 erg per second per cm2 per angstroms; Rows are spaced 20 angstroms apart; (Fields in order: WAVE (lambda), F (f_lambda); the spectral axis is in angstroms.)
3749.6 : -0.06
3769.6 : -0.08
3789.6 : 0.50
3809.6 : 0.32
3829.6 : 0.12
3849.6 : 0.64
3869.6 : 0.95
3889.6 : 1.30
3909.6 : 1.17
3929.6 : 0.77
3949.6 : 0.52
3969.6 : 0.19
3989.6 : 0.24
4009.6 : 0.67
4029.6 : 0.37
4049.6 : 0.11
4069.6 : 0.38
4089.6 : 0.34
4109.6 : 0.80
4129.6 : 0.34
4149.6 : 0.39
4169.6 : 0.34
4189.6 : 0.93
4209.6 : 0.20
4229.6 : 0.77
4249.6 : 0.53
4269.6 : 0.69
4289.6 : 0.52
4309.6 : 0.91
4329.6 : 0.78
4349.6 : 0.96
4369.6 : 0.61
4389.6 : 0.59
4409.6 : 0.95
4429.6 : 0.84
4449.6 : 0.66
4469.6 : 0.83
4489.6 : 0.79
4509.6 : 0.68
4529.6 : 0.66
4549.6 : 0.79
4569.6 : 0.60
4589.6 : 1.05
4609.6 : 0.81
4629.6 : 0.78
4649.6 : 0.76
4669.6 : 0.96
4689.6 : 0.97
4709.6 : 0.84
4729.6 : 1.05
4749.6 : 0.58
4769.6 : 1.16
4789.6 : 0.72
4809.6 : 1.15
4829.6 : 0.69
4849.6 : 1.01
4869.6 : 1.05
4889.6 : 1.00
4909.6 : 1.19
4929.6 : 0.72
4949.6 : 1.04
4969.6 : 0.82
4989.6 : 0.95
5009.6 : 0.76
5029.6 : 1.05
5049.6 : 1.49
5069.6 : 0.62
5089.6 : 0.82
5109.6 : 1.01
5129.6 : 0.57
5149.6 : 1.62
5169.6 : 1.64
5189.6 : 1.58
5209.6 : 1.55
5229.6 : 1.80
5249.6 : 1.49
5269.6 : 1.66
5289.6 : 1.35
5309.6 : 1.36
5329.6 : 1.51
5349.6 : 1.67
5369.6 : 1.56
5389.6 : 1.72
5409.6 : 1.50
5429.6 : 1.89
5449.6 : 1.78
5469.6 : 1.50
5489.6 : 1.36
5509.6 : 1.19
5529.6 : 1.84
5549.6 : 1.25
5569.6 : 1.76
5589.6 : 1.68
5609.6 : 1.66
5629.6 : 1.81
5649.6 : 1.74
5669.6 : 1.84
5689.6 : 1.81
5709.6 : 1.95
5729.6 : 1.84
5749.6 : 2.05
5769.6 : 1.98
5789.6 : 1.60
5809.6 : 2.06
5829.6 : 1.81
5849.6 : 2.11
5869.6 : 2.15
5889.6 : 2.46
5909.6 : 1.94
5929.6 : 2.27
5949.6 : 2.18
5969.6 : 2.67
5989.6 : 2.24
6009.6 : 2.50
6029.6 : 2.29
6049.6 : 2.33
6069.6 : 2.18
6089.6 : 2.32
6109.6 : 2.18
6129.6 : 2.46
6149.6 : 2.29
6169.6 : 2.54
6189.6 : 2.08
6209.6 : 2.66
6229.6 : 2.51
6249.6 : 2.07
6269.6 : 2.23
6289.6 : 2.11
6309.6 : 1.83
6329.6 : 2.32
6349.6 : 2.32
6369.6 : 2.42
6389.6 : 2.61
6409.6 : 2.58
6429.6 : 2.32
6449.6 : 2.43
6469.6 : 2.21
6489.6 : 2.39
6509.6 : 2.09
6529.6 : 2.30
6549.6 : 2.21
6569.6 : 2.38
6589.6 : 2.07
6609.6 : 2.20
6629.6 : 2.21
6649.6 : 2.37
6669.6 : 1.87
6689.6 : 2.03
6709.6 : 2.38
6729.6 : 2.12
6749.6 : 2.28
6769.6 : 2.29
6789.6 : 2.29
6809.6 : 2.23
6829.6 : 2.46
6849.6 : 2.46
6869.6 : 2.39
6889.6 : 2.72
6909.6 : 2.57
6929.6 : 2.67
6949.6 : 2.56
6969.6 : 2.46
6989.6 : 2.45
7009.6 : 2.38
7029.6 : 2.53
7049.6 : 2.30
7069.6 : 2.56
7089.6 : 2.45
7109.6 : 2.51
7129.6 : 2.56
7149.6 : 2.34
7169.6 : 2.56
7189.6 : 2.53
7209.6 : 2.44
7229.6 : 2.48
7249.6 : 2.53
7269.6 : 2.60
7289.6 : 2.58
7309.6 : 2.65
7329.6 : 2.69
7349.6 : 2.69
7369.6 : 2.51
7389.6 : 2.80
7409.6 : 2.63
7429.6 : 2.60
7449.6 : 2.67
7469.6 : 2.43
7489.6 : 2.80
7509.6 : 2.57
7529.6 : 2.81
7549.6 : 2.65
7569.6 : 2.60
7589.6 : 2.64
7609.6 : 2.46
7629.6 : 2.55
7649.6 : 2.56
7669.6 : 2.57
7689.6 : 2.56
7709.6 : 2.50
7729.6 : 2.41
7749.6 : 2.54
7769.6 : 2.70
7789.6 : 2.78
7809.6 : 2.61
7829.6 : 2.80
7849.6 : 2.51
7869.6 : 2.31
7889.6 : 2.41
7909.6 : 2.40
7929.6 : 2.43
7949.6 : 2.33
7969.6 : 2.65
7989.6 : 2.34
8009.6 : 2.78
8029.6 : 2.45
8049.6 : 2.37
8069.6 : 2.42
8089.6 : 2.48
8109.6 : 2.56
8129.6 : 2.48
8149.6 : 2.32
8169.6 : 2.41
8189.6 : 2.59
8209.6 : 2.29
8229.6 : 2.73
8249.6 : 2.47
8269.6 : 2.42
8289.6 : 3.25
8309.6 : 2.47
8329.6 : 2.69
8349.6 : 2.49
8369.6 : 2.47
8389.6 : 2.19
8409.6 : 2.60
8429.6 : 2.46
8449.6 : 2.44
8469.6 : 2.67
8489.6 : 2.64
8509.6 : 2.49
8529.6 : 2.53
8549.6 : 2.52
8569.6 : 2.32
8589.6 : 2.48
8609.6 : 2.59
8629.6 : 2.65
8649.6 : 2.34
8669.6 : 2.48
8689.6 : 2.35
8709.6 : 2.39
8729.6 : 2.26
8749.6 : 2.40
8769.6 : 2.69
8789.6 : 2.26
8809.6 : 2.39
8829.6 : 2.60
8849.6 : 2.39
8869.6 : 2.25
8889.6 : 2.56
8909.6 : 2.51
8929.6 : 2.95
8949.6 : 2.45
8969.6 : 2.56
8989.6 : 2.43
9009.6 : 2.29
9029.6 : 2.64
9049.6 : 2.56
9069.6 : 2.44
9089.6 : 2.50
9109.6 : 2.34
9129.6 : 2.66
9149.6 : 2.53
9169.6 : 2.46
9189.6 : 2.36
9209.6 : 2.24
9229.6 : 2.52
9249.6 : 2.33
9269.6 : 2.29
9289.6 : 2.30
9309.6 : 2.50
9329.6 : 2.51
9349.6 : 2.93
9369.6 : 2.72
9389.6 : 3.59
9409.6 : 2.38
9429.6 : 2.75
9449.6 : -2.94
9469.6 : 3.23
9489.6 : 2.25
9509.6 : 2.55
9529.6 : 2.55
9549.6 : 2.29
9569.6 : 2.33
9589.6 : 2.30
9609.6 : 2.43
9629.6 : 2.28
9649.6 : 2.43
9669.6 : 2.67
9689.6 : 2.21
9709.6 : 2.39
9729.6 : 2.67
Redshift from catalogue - 0.290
